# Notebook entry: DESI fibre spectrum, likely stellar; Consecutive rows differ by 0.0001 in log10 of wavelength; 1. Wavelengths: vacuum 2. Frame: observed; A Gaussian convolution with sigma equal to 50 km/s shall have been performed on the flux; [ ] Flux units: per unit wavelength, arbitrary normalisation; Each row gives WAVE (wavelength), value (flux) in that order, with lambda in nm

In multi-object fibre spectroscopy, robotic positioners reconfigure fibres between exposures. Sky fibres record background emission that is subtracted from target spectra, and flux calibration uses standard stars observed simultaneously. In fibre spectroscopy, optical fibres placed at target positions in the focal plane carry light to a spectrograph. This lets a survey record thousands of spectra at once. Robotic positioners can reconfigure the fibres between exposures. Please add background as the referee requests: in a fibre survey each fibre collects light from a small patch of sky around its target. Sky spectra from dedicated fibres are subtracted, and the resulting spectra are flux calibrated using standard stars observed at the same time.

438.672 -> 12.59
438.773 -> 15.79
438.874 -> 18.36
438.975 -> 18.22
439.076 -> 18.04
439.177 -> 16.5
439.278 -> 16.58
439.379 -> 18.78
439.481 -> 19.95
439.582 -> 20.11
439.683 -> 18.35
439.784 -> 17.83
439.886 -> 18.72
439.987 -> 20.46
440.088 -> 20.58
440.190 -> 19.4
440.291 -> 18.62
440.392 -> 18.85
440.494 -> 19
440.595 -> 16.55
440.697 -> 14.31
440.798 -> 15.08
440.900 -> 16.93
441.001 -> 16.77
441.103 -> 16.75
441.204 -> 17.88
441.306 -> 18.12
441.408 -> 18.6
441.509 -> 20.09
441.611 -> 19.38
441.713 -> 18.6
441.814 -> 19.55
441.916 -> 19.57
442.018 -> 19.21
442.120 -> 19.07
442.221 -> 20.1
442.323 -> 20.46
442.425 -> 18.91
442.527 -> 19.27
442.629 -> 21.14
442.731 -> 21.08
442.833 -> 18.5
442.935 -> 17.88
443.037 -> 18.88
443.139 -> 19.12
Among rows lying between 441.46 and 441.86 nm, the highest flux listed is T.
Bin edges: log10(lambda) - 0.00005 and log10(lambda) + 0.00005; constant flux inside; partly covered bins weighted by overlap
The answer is 20.09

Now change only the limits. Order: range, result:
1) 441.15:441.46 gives 18.6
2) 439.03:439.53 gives 19.95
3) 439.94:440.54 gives 20.58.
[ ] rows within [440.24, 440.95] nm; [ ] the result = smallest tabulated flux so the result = 14.31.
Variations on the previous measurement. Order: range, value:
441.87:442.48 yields 18.91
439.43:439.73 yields 18.35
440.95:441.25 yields 16.75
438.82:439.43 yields 16.5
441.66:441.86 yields 18.6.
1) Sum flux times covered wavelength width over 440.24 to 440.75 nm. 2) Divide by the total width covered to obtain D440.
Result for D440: 17.5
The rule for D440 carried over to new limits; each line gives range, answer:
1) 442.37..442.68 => 19.8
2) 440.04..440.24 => 19.9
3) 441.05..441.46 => 17.8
